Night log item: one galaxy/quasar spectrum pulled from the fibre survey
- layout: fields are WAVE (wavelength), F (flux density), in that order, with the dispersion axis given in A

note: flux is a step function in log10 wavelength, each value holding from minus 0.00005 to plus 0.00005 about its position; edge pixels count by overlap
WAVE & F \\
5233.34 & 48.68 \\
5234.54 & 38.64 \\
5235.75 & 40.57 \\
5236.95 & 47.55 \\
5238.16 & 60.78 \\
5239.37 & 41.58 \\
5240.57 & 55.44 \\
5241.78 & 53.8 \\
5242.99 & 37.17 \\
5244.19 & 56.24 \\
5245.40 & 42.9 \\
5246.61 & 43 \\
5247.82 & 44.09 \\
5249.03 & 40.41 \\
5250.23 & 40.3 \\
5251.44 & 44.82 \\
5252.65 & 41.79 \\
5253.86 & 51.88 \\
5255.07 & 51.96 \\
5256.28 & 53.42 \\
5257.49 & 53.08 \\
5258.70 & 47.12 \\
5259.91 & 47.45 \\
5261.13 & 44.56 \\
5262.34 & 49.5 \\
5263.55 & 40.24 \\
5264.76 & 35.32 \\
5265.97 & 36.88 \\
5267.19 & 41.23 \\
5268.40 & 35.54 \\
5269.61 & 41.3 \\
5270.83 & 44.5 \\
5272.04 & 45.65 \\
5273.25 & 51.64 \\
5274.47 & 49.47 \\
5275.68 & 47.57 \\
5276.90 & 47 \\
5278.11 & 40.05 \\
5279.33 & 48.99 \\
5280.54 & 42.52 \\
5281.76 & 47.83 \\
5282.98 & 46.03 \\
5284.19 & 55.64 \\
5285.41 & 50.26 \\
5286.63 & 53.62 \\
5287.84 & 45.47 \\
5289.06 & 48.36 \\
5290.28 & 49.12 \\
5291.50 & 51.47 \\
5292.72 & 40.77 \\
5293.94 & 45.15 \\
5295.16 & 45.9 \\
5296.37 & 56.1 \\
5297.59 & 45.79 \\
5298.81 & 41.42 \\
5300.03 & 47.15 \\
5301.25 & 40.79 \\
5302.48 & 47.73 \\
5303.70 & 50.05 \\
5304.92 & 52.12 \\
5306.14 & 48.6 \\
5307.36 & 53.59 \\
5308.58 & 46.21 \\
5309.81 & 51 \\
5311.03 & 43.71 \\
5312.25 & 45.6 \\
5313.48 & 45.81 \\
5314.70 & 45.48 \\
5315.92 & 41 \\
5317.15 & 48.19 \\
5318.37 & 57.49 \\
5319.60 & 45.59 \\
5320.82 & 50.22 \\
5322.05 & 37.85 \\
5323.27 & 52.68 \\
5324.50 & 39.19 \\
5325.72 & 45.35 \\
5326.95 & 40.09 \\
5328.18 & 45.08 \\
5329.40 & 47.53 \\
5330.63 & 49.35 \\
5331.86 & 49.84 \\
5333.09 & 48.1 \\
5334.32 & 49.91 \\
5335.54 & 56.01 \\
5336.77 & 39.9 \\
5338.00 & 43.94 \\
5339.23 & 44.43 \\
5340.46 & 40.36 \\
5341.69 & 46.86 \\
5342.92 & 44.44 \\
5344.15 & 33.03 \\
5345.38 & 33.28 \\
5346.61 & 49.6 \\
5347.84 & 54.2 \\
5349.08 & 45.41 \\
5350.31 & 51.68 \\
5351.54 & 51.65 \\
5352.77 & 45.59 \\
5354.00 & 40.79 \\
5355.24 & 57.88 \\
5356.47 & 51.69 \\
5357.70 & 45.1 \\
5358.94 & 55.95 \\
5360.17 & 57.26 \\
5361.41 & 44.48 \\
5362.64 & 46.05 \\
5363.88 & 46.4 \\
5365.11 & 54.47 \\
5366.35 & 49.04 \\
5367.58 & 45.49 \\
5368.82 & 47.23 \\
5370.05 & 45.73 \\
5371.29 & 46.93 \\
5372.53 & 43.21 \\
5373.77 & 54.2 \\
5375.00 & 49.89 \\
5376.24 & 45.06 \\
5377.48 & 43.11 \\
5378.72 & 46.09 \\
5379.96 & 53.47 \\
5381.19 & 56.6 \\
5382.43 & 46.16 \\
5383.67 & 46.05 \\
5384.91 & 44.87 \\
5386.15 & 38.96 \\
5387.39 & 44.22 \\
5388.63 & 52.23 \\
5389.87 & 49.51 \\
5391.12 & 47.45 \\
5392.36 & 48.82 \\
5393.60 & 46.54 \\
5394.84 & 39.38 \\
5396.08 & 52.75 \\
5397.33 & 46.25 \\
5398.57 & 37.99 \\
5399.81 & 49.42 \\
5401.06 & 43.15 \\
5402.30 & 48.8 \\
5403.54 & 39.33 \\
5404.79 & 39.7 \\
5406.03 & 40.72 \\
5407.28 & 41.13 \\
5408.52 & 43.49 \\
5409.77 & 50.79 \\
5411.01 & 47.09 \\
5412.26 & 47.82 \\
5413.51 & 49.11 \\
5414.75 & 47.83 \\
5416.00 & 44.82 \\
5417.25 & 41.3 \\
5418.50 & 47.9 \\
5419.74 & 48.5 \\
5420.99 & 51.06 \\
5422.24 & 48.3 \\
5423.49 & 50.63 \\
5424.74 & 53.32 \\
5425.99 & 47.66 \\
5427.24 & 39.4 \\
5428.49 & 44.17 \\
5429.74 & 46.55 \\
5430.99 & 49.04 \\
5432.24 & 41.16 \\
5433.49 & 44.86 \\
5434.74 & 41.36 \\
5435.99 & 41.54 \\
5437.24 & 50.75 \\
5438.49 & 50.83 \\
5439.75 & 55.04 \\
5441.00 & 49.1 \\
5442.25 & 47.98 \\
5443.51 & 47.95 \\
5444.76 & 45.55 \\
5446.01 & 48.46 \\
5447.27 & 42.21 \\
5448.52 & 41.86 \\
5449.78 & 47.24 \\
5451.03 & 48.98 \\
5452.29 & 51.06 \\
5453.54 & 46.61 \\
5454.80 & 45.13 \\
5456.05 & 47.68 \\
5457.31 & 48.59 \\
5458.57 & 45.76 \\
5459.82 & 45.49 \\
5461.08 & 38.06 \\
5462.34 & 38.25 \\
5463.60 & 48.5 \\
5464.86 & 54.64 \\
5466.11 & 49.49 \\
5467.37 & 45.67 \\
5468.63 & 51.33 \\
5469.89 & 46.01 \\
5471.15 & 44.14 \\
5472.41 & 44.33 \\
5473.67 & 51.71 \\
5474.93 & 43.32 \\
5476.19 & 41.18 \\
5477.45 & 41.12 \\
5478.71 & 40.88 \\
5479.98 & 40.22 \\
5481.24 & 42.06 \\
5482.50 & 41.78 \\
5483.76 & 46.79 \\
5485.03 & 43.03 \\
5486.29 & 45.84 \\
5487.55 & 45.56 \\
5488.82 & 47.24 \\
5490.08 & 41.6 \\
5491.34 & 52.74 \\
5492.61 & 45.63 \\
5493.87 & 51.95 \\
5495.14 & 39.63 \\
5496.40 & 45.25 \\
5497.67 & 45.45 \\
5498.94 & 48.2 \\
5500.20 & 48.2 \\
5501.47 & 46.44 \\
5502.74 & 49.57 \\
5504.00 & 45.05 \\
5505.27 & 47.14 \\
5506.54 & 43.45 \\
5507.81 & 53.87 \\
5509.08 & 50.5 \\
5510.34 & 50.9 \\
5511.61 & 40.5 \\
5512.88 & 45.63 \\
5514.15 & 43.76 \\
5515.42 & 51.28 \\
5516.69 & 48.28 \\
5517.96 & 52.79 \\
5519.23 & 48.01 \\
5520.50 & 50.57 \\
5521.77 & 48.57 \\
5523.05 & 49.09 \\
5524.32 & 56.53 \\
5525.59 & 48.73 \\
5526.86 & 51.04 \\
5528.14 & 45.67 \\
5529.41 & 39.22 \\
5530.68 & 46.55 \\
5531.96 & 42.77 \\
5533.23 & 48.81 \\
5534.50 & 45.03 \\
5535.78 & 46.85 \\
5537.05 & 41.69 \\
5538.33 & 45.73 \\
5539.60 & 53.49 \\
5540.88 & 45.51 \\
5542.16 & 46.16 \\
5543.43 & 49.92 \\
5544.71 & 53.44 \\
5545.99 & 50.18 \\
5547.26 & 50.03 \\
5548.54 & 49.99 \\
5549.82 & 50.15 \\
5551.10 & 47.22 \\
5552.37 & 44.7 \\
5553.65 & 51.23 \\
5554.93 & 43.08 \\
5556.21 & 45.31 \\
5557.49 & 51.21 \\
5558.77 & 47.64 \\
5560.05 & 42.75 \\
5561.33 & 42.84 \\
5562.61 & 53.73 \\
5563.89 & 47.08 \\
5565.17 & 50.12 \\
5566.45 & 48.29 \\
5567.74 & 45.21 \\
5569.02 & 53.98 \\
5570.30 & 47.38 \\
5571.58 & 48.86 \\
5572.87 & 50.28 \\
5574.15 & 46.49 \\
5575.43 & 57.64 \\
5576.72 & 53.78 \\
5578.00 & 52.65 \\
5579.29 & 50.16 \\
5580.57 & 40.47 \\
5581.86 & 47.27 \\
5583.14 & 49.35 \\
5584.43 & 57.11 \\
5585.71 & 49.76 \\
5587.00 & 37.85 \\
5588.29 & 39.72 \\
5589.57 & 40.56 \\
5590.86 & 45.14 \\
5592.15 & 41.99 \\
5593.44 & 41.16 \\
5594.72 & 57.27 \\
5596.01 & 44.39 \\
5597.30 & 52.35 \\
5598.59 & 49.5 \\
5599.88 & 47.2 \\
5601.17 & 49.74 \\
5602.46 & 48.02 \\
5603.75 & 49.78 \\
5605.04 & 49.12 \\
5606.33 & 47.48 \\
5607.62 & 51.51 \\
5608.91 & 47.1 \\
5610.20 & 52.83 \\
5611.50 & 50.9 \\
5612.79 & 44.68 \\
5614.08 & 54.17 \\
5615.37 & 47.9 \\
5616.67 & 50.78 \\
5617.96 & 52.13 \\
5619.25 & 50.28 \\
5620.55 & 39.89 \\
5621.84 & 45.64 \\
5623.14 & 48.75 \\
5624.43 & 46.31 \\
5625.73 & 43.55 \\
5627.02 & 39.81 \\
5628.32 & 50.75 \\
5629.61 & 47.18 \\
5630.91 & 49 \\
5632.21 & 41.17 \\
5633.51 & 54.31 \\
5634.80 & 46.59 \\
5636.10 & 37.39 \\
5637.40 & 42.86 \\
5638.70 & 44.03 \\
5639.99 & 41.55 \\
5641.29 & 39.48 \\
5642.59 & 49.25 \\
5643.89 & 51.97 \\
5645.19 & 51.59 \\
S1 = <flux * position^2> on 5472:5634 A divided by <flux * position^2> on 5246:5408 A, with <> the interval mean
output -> 1.11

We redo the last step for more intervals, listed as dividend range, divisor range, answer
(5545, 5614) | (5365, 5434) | 1.11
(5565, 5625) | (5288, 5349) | 1.15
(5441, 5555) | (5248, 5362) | 1.08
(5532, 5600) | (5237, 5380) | 1.12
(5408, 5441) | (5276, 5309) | 1.04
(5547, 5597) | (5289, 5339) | 1.12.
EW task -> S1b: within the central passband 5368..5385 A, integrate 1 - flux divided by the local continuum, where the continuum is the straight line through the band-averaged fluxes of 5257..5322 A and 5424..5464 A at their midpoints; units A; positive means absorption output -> -0.52 A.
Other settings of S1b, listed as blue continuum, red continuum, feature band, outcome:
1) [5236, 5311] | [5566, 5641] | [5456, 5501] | 1.7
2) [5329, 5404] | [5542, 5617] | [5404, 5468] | 1.5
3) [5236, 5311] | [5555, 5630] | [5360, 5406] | 0.4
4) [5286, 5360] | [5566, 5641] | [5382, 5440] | 1.4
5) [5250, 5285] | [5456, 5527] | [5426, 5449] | 0.2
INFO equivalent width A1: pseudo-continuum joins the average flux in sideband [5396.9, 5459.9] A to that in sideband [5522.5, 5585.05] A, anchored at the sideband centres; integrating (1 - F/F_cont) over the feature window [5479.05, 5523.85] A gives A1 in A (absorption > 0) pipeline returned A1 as 0.7 A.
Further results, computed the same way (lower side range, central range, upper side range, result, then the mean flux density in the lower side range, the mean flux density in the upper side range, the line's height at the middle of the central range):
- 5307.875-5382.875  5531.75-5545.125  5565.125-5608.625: 0.2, 47.2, 48.2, 48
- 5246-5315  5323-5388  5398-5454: -1.0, 46.4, 46.3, 46.3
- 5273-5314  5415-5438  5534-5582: 0.8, 47.7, 48.4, 48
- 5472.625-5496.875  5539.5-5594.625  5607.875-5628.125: -1.7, 44.6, 47.8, 46.6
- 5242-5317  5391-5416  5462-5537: 0.6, 46.3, 46.6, 46.4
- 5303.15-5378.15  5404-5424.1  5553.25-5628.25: 0.5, 47.2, 48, 47.4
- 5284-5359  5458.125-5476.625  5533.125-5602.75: 0.7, 47.1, 47.9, 47.6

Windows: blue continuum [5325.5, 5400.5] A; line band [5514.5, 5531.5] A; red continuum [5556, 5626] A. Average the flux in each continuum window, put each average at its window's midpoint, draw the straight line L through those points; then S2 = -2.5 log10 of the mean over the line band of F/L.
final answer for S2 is -0.02 mag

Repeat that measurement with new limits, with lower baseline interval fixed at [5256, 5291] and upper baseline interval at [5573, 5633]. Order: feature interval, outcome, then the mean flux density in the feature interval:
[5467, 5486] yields 0.070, 44.2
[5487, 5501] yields 0.019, 46.5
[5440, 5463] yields 0.024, 46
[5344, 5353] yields 0.007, 46.2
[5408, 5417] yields -0.004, 47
